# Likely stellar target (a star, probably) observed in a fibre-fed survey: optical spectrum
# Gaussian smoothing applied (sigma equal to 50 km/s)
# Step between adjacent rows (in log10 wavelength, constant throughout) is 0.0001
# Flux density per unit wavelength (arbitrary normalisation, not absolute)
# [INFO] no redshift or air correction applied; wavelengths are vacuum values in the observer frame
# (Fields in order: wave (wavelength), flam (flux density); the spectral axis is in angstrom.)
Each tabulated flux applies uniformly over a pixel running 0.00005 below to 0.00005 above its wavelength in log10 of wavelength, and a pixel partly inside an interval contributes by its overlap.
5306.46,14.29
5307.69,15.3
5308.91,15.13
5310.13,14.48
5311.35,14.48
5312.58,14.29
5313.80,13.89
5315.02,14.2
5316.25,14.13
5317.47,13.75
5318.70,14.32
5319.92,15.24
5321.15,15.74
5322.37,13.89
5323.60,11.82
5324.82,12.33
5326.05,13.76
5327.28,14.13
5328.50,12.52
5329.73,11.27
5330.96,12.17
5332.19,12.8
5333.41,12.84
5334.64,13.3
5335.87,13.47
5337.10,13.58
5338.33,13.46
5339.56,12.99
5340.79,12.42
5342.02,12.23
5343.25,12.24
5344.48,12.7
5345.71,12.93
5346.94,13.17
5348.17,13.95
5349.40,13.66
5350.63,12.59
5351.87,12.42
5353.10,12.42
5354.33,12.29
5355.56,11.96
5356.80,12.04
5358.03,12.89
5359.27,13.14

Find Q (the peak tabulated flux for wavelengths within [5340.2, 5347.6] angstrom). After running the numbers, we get 13.17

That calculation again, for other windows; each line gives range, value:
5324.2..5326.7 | 13.76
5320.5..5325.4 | 15.74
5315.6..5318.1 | 14.13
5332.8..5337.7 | 13.58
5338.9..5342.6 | 12.99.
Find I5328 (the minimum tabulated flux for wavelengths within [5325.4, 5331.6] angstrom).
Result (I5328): 11.27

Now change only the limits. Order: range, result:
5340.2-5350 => 12.23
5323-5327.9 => 11.82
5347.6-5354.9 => 12.29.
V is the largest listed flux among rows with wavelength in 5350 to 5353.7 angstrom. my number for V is 12.59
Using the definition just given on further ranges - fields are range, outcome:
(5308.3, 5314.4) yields 15.13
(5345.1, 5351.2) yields 13.95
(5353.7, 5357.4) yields 12.29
